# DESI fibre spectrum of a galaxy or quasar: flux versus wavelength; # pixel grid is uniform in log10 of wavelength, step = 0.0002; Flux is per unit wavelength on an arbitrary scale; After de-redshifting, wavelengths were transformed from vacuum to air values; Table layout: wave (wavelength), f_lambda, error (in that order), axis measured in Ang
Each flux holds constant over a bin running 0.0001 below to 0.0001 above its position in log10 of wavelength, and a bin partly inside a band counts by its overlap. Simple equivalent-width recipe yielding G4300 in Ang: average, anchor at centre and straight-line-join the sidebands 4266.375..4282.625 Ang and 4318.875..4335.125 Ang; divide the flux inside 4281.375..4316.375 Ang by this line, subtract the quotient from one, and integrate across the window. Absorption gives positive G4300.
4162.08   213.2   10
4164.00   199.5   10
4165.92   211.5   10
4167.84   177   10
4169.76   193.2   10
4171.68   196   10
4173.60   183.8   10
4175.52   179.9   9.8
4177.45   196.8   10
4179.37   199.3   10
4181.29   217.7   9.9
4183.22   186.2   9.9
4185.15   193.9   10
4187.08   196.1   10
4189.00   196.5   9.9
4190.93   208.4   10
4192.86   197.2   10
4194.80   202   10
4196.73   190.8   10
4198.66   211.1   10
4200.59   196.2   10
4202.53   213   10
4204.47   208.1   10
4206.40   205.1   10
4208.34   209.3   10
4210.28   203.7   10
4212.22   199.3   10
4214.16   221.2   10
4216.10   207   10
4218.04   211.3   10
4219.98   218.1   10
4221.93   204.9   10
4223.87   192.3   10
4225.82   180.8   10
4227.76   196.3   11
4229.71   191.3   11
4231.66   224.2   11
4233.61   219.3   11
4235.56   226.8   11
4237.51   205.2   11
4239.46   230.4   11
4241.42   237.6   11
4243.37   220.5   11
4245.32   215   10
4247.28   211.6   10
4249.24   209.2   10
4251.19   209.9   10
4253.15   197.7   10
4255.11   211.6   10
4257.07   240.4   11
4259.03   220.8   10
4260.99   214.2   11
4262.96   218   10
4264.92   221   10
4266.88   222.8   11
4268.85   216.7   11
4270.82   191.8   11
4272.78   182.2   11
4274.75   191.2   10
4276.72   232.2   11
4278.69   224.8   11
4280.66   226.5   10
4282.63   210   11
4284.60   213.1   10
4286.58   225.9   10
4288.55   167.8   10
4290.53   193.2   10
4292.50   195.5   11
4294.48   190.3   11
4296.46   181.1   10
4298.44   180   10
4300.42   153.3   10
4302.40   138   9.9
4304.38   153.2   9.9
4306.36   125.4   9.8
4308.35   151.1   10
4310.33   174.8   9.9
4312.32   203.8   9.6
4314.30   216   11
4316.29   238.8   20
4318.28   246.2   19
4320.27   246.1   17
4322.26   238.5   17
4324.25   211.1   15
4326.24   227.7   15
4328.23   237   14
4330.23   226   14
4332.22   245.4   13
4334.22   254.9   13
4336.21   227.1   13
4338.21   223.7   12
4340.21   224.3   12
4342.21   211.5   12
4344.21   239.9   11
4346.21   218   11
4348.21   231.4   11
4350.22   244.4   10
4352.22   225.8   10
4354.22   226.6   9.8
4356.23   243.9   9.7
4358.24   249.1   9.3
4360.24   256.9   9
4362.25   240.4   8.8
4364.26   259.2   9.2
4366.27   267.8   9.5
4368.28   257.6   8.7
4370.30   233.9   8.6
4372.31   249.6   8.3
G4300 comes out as 6.2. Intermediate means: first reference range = 211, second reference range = 236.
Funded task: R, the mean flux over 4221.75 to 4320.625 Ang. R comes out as 203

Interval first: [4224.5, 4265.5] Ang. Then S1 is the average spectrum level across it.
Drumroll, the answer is 214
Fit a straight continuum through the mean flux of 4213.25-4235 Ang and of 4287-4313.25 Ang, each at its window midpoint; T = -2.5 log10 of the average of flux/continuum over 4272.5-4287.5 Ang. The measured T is -0.189 mag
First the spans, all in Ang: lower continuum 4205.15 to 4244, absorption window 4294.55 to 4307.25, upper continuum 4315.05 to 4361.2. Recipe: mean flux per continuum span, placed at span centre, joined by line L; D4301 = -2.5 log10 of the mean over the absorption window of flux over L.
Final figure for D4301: 0.391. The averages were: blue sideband 210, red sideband 234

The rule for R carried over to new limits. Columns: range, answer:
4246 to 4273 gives 213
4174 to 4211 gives 200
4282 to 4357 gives 209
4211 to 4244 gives 211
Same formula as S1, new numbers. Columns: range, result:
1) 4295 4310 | 157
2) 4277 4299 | 202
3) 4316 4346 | 233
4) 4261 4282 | 213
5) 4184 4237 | 205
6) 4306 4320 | 199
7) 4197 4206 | 206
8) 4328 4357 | 232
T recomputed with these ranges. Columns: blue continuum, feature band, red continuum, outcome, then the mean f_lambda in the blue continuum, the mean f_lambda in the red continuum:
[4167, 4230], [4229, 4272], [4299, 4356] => -0.057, 200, 213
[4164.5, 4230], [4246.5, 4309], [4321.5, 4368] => 0.113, 200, 236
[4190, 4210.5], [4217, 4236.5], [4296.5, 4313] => -0.074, 204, 160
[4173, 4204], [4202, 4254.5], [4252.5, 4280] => -0.020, 198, 214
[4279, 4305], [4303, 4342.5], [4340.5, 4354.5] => -0.013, 188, 228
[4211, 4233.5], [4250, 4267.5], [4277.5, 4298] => -0.071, 205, 202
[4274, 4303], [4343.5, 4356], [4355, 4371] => 0.044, 196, 251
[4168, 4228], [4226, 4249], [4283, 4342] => -0.069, 200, 204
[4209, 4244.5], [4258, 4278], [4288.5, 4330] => -0.045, 211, 195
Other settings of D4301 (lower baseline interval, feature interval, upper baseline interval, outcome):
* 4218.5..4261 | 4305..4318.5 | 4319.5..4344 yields 0.20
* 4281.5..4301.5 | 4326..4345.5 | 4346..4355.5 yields -0.05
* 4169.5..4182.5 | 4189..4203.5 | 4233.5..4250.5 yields 0.00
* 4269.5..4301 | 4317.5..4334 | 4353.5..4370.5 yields -0.05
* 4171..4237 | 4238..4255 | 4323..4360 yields -0.02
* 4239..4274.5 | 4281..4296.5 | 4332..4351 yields 0.11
